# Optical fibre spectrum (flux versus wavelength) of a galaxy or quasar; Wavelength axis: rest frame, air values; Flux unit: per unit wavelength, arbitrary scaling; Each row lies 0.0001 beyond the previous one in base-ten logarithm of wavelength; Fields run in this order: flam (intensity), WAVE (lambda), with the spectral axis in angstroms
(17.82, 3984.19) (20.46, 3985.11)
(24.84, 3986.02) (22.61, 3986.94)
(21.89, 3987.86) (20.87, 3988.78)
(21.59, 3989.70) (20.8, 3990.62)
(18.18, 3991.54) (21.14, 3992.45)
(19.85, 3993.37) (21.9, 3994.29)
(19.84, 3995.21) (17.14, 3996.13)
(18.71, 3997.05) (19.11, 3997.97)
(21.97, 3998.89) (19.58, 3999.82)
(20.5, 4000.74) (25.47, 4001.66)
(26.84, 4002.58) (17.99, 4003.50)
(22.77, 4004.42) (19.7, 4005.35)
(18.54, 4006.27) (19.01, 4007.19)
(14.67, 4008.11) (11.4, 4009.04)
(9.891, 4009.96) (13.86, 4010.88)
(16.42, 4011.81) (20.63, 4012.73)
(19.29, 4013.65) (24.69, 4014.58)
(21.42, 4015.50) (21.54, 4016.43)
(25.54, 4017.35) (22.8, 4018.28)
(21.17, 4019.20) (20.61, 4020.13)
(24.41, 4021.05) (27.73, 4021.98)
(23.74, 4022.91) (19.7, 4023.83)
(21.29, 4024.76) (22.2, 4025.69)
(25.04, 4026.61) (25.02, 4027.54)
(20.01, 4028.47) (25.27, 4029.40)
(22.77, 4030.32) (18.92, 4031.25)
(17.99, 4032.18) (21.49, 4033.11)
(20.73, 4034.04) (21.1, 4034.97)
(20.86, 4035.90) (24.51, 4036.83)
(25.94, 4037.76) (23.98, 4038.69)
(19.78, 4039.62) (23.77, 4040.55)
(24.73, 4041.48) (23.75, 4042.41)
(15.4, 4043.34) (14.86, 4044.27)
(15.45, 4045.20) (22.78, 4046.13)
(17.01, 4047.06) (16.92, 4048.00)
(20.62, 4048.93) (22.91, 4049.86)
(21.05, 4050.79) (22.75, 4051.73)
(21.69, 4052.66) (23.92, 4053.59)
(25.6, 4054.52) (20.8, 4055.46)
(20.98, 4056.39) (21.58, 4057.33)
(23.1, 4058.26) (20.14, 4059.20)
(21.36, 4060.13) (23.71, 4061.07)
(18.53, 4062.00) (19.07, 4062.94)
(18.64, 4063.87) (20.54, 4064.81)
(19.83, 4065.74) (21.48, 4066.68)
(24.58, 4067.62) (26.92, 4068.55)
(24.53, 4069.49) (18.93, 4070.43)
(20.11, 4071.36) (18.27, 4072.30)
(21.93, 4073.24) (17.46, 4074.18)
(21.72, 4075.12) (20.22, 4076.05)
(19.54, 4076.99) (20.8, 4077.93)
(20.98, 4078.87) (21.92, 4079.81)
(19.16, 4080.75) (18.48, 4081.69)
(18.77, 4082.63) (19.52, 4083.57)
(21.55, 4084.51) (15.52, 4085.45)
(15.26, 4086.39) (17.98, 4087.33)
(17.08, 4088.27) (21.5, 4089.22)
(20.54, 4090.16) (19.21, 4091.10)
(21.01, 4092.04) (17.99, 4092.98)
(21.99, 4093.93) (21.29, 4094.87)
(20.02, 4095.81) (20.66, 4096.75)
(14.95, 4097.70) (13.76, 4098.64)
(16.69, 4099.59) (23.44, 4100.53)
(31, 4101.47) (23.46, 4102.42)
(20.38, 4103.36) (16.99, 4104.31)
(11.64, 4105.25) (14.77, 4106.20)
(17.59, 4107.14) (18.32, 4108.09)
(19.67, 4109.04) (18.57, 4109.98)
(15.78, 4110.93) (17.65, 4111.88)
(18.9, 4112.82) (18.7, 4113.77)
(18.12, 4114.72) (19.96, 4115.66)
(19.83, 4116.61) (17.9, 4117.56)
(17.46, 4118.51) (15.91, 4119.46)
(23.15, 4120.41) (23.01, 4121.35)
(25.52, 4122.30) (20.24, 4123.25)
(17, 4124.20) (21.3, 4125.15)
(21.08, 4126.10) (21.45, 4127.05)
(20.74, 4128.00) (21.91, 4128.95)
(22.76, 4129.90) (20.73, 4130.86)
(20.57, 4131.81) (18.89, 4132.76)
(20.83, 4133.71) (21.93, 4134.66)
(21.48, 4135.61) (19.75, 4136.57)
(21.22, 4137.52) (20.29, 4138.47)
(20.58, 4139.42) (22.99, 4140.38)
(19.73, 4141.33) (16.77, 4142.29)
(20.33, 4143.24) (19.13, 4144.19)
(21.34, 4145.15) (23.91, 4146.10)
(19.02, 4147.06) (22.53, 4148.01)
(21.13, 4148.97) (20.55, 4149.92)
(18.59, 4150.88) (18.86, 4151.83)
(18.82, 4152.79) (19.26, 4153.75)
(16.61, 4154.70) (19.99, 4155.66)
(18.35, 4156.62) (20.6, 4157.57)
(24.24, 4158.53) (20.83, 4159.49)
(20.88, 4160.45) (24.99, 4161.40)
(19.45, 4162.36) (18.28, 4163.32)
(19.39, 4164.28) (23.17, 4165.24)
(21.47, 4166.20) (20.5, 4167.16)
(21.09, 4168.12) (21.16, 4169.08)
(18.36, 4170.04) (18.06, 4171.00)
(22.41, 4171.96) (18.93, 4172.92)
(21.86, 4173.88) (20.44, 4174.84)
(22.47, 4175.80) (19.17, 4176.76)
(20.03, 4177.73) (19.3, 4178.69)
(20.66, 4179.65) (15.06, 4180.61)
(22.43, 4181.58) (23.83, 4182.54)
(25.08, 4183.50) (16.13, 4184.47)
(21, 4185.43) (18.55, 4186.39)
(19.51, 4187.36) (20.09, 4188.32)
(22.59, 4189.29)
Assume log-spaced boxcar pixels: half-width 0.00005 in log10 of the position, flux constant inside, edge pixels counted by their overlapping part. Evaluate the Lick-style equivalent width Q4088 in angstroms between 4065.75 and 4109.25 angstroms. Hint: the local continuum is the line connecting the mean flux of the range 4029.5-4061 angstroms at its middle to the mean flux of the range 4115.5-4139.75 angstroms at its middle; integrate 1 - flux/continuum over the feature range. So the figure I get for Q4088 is 2.4 angstroms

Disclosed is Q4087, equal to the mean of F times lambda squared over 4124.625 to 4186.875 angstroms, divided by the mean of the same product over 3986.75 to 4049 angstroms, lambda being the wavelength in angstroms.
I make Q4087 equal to 1.06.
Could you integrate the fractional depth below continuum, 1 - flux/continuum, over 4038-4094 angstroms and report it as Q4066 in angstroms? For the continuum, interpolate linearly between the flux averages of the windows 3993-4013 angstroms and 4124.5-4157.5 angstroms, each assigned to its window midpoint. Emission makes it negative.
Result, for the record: -2.7 angstroms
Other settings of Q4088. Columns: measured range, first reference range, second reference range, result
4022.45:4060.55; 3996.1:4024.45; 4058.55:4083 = -1.87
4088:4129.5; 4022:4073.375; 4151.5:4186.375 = 2.75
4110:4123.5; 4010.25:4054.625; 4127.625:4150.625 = 0.98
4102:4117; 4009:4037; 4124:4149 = 1.96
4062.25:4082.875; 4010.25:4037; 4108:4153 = 0.32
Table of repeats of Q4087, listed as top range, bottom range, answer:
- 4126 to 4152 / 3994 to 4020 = 1.12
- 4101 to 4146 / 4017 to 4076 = 0.96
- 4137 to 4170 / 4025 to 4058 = 1.00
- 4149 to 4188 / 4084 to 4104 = 1.06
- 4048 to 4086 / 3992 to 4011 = 1.13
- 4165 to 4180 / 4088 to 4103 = 1.05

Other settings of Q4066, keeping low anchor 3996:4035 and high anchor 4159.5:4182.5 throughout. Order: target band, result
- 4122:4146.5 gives -0.34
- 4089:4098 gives 0.27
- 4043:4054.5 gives 0.42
